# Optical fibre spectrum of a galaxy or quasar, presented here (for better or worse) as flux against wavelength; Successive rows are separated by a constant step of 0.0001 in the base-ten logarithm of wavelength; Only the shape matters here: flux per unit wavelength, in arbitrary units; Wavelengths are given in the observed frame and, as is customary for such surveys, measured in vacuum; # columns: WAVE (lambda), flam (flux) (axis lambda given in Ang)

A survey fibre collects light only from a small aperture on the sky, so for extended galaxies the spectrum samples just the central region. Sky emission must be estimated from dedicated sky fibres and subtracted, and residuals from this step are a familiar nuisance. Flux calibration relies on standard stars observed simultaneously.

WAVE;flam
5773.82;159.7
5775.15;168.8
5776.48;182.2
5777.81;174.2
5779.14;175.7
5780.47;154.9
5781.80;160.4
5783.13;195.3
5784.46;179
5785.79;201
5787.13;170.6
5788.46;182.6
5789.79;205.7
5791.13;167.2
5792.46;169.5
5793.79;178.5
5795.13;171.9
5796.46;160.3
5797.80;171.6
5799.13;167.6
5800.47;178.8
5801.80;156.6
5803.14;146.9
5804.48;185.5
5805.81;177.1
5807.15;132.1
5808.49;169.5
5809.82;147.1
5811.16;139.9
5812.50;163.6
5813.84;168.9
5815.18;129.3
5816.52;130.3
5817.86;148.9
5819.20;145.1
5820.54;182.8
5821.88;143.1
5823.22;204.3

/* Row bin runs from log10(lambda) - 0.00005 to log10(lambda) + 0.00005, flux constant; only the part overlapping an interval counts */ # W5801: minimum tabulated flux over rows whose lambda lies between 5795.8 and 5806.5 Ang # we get 146.9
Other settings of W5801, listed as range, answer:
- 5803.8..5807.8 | 132.1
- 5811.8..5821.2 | 129.3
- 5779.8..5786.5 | 154.9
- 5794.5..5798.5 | 160.3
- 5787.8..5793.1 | 167.2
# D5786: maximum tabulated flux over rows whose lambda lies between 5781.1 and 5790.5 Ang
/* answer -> 205.7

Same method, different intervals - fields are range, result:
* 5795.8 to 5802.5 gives 178.8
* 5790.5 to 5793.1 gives 169.5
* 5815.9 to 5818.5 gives 148.9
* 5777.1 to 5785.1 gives 195.3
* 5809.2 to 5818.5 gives 168.9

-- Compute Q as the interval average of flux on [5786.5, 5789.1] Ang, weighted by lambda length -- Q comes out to 177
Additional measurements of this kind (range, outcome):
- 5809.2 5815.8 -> 150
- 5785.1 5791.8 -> 185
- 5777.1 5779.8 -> 175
